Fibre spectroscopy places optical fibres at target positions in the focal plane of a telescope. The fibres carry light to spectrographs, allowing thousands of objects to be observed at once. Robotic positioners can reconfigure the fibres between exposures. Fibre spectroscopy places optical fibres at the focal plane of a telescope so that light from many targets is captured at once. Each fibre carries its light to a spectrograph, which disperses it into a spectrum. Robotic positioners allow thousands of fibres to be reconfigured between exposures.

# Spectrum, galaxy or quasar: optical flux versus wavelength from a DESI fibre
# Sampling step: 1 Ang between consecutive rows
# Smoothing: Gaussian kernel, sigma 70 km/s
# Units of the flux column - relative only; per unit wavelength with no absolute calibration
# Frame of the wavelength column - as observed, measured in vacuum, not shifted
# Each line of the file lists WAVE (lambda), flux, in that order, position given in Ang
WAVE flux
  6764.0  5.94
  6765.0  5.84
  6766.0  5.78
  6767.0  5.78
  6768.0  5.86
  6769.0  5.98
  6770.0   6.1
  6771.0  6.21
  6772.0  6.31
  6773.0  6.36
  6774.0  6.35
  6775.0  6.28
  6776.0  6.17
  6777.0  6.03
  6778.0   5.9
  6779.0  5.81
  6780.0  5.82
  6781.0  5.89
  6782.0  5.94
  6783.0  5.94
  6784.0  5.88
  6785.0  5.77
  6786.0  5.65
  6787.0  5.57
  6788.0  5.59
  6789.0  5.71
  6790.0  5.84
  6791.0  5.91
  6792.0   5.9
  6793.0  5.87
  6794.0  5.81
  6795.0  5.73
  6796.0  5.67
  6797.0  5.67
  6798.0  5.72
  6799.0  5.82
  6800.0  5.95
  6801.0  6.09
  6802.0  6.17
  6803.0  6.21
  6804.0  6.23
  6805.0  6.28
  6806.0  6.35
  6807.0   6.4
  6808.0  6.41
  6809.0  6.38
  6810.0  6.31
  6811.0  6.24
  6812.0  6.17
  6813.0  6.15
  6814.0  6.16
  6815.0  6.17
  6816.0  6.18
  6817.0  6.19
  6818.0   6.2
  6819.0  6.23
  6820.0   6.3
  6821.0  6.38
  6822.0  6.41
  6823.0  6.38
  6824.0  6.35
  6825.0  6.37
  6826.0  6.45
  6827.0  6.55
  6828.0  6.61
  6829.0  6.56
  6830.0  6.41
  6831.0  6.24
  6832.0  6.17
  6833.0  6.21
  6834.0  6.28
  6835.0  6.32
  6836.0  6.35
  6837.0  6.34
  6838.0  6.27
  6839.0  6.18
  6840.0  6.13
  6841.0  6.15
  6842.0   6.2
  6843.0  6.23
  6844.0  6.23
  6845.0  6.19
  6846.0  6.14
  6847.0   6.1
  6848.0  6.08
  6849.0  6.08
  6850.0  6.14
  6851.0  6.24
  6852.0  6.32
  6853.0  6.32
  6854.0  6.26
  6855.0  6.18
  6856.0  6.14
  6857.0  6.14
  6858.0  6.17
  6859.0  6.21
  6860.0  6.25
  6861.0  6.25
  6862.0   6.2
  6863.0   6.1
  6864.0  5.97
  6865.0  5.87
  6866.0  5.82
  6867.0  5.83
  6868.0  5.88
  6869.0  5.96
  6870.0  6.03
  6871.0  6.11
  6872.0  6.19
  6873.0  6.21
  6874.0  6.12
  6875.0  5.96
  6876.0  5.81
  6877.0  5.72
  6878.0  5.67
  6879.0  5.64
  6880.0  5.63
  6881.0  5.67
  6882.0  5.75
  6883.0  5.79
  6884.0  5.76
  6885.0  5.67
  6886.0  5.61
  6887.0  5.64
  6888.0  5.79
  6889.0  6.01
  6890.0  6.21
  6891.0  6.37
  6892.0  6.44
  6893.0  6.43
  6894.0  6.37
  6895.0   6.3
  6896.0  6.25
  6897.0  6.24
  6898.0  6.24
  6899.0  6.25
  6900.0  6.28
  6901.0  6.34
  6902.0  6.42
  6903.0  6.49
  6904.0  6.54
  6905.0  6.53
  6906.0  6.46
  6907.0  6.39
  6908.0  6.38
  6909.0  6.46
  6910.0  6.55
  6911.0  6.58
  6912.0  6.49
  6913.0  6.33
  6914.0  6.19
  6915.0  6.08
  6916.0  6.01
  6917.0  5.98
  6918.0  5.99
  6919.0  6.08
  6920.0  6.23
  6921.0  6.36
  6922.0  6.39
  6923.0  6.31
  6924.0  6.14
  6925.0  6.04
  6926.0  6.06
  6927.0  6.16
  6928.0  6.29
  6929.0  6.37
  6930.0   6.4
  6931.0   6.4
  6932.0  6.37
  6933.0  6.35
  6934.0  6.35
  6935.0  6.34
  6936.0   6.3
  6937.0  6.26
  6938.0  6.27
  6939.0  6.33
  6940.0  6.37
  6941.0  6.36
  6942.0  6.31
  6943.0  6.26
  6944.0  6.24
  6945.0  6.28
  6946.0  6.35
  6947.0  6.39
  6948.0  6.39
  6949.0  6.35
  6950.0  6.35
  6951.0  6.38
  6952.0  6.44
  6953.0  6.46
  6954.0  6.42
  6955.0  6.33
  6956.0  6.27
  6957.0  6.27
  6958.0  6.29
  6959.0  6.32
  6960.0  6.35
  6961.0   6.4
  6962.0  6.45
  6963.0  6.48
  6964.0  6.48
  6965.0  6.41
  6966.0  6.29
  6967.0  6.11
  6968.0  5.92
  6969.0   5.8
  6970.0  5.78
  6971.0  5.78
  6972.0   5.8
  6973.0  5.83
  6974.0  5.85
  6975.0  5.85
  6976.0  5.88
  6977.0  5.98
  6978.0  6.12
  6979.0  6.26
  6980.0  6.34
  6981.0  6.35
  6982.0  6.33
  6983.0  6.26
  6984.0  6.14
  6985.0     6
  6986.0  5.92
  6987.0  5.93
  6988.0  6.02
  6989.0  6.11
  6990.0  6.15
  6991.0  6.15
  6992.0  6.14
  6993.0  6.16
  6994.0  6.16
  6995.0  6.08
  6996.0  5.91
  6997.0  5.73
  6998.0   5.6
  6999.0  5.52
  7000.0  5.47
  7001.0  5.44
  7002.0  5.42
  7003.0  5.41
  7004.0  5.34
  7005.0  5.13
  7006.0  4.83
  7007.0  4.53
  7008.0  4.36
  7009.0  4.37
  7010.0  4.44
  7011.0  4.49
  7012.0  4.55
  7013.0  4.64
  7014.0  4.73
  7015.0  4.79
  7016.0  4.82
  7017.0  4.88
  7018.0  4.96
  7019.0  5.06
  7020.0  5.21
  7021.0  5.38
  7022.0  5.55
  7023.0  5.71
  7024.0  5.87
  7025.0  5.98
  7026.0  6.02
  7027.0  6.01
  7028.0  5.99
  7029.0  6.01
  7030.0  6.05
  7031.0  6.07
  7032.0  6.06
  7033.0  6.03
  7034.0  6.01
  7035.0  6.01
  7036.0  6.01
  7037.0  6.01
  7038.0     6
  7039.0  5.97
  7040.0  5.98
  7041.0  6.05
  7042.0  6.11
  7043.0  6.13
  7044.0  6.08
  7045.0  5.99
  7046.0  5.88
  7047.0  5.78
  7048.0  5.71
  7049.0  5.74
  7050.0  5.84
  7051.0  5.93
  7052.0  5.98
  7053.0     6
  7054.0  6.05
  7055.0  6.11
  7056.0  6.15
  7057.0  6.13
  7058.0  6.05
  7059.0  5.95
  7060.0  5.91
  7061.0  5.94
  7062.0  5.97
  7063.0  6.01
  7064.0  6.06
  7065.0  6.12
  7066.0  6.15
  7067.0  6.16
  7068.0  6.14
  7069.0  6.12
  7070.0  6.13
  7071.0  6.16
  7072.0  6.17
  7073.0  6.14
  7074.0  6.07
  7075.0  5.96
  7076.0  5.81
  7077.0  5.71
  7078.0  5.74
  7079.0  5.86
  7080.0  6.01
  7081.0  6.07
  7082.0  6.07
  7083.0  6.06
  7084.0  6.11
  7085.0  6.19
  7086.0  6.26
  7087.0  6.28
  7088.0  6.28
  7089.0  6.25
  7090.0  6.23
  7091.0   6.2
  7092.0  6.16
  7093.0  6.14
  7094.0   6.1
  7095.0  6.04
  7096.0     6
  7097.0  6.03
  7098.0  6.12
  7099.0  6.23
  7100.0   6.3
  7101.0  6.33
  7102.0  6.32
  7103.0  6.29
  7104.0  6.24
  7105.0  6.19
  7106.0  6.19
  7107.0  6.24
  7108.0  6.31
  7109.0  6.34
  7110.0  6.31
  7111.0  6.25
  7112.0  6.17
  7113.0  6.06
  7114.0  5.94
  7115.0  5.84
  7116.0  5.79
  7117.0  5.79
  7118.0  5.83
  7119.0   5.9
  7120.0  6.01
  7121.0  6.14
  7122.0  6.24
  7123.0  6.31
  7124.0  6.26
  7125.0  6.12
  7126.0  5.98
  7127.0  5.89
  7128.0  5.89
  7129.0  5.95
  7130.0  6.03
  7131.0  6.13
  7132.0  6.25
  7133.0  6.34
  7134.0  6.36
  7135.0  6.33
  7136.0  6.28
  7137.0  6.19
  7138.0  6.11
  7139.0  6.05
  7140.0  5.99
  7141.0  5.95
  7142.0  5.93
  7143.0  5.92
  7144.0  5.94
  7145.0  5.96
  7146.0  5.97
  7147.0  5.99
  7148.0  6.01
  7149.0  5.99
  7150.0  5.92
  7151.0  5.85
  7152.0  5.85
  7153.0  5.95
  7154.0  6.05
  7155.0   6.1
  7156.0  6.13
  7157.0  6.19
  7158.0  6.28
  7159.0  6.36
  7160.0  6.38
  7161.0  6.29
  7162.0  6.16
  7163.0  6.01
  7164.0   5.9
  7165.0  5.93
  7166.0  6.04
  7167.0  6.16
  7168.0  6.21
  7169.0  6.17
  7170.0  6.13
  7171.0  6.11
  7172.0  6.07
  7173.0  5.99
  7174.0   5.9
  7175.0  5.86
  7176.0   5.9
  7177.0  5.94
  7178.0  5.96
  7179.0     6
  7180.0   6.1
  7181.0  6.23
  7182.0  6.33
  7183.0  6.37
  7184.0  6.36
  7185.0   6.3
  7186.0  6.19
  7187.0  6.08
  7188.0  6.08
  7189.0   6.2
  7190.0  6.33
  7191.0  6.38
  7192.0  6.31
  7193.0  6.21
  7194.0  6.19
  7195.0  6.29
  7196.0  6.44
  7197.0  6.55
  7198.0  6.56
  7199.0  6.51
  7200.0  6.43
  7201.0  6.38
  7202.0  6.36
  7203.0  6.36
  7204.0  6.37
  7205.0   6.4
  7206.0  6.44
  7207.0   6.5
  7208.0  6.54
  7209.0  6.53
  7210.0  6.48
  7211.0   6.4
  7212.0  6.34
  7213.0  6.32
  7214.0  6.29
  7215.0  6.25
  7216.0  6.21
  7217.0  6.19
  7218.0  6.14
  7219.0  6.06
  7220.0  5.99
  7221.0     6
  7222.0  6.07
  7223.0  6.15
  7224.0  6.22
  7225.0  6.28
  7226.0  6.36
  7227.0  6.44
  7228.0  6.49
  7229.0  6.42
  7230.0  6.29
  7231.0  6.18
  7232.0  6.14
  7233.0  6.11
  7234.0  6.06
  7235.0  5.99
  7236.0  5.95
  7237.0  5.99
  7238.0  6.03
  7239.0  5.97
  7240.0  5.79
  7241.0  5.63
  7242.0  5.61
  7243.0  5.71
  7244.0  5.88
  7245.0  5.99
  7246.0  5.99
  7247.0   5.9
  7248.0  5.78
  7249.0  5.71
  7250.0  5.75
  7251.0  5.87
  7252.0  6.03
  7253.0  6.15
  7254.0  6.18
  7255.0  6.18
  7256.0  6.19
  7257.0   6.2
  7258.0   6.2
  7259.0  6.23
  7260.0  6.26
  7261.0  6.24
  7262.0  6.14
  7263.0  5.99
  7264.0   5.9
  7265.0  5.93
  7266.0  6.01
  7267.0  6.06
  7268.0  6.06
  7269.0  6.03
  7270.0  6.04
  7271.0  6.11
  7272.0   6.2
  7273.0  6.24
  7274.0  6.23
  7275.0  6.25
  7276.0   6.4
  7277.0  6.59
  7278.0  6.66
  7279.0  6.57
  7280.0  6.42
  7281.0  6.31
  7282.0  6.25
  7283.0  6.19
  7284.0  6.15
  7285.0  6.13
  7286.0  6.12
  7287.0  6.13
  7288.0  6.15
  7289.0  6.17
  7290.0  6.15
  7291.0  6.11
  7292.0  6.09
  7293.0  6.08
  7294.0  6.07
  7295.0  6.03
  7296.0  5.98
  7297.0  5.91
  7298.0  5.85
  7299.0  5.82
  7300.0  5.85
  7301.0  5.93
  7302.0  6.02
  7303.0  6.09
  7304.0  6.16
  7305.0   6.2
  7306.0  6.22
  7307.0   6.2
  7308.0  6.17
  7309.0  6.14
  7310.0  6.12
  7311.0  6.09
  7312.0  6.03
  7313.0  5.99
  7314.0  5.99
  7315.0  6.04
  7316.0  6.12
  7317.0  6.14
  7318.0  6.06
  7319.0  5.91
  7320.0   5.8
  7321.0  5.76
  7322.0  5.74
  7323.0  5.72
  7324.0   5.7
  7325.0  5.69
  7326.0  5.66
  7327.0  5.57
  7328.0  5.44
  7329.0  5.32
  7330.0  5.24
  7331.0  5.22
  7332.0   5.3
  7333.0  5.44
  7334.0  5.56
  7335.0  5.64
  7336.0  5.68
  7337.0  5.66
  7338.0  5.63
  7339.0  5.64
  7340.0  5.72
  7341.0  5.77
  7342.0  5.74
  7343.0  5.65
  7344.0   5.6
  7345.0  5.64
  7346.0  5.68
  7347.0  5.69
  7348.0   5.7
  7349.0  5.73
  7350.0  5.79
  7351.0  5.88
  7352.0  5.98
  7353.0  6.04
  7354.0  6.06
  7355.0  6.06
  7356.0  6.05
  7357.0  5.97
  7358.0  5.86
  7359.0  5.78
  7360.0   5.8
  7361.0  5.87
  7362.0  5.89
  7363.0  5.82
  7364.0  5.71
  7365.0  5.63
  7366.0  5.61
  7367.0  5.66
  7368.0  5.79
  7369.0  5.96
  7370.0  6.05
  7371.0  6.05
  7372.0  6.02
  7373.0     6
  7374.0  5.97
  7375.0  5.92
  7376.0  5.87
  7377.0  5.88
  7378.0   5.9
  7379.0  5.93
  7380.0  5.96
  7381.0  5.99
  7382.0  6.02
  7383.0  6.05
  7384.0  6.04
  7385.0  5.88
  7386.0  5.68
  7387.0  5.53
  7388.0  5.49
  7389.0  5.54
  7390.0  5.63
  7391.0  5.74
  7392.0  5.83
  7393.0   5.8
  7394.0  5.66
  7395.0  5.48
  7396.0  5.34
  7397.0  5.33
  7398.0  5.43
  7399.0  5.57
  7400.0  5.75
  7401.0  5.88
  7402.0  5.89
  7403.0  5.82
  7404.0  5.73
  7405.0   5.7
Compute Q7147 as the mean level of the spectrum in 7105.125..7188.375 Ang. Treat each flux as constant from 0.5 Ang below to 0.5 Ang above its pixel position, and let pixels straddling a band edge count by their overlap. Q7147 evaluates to 6.09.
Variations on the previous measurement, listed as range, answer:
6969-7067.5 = 5.75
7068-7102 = 6.1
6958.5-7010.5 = 5.84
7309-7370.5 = 5.77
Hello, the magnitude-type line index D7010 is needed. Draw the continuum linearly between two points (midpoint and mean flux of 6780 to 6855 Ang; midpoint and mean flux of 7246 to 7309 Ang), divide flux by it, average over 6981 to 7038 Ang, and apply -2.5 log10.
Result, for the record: 0.10 mag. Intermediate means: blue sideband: 6.14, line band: 5.58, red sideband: 6.12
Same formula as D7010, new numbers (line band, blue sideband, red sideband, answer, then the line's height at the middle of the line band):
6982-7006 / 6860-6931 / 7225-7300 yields 0.05 mag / 6.12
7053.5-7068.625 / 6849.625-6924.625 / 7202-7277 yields 0.01 mag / 6.14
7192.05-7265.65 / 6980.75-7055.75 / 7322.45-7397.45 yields -0.08 mag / 5.72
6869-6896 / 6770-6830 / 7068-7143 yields 0.03 mag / 6.1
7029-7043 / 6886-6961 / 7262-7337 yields 0.03 mag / 6.2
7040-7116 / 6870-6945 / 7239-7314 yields 0.01 mag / 6.14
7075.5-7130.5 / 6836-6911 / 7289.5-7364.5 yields -0.02 mag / 5.99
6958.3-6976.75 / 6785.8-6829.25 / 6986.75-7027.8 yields -0.10 mag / 5.54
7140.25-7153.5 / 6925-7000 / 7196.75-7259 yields 0.04 mag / 6.17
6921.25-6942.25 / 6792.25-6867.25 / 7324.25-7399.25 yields -0.03 mag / 6.1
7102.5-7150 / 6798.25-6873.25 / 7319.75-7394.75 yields -0.02 mag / 5.96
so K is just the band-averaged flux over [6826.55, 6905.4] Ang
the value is 6.14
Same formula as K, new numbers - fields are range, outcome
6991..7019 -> 5.2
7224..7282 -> 6.11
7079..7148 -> 6.11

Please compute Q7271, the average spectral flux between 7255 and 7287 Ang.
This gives 6.2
